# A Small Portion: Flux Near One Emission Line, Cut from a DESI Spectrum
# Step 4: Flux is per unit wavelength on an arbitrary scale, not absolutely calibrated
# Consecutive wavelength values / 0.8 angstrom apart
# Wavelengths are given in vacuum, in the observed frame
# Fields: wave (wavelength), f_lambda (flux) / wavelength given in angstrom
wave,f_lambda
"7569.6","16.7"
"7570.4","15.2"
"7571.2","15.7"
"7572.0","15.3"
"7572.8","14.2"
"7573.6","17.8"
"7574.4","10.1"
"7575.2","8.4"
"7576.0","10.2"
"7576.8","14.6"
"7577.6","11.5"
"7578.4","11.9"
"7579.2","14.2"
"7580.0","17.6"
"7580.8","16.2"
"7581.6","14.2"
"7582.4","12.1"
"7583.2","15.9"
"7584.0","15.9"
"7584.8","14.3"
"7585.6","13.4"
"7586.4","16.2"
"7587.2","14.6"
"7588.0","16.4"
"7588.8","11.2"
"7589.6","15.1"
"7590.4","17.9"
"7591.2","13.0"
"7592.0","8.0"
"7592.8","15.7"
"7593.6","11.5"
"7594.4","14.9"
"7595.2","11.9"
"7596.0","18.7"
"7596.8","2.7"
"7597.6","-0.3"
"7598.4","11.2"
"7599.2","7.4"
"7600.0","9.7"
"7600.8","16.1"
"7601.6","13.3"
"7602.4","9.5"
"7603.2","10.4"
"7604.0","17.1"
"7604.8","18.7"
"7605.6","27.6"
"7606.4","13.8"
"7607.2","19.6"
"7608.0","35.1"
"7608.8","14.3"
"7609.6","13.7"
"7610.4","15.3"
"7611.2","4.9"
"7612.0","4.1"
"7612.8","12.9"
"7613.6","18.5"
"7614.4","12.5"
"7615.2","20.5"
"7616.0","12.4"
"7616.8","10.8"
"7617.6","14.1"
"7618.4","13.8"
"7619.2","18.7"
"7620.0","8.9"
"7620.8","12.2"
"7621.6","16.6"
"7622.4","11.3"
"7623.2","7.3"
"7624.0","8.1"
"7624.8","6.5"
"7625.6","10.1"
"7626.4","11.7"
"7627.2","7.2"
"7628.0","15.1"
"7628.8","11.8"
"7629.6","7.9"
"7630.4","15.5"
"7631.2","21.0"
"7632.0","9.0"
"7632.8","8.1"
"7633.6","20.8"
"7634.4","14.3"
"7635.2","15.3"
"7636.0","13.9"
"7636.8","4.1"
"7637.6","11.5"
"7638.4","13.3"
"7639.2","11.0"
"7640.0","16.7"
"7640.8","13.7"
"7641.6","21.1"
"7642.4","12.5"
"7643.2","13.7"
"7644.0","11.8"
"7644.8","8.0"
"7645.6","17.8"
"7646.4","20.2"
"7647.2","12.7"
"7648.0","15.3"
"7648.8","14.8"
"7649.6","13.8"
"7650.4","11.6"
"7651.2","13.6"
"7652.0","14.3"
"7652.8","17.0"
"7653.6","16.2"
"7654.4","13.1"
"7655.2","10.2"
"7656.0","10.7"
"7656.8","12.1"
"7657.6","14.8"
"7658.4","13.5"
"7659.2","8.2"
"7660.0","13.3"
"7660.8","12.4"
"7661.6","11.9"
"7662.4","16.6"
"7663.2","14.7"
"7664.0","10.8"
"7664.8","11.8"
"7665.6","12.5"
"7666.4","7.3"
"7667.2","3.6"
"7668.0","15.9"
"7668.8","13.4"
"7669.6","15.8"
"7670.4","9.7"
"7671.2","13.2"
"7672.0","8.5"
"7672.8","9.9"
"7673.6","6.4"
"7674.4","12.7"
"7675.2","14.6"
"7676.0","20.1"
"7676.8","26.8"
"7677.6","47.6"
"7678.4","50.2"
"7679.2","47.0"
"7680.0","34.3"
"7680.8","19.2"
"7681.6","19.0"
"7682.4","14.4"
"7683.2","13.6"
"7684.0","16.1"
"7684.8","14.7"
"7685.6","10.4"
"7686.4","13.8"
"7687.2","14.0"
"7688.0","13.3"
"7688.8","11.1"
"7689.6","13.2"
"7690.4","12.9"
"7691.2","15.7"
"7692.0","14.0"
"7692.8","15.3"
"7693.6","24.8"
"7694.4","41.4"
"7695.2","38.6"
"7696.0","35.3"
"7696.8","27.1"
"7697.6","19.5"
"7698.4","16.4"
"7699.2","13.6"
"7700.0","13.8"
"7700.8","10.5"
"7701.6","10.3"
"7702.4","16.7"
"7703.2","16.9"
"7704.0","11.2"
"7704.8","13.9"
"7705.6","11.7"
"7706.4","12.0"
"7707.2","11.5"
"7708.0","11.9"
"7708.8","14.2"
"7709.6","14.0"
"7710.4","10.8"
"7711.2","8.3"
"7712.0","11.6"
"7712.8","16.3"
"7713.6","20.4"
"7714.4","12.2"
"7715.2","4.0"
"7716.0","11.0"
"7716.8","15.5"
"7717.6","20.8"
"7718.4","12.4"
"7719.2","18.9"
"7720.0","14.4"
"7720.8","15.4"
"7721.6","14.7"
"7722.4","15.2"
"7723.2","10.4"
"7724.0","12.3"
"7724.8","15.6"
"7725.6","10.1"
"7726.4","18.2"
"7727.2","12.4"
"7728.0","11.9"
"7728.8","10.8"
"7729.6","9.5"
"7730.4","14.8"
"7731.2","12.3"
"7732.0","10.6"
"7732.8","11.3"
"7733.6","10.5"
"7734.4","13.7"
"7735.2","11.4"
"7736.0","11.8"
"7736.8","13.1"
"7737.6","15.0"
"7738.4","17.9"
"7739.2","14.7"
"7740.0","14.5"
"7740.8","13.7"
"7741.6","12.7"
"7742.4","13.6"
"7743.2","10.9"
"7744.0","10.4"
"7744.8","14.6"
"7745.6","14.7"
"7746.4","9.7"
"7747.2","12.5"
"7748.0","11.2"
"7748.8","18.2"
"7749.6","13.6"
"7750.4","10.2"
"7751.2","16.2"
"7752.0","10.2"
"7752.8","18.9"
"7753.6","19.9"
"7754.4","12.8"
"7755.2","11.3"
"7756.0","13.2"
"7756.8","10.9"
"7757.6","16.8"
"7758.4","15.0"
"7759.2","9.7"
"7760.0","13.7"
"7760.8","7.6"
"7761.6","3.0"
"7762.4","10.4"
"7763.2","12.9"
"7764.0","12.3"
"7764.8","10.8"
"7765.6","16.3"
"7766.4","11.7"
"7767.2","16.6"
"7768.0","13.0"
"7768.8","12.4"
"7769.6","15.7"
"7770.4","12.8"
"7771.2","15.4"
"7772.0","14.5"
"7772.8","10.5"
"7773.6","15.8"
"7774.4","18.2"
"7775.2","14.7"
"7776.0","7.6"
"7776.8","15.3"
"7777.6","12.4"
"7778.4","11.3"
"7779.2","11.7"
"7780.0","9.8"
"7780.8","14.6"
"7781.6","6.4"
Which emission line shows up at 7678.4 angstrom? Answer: [S II] 6716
